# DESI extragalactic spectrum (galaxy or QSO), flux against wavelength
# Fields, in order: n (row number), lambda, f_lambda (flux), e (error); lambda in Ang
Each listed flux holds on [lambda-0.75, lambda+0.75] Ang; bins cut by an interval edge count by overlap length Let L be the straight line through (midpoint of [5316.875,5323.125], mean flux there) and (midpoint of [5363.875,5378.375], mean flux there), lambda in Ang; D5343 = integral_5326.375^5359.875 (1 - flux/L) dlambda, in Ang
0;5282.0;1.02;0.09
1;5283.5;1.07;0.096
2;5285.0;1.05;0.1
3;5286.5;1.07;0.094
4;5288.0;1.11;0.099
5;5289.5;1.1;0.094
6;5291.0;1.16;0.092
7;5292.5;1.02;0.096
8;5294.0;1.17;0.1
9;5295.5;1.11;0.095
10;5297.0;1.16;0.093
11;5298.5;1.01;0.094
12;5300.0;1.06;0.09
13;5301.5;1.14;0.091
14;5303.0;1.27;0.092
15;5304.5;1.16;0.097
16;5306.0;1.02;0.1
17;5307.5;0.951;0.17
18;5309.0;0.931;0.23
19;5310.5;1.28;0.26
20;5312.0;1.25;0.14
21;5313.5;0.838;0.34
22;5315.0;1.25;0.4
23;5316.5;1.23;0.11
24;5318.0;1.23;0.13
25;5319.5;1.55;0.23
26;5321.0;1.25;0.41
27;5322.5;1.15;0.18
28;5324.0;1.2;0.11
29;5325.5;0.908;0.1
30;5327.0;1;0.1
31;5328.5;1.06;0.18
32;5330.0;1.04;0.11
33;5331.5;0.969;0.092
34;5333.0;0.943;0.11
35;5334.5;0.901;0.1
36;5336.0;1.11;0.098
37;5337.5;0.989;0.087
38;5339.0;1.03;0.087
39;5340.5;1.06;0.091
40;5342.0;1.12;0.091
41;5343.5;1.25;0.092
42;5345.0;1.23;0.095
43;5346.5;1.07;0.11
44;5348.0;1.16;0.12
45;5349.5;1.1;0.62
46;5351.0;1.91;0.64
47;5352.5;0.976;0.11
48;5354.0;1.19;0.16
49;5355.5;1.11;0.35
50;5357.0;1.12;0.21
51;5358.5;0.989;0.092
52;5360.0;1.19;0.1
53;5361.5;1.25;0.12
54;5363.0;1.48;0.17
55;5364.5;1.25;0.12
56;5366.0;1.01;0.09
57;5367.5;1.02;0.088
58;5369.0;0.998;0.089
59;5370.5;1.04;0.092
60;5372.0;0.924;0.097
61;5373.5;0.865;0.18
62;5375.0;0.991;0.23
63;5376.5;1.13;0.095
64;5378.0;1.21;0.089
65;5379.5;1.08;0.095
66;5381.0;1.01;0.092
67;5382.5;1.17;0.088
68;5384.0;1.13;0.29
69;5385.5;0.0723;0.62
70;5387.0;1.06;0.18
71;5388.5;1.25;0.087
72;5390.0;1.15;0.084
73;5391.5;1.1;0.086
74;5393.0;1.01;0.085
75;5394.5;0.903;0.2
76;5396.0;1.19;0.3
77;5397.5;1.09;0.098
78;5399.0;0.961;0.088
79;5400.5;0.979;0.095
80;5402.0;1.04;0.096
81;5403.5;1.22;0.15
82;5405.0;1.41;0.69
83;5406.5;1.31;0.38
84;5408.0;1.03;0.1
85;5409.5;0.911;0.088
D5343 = 1.9 Ang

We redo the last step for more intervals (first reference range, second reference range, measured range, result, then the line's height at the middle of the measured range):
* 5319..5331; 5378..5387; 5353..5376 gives -2.3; 0.995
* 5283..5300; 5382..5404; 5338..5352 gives -2.0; 1.05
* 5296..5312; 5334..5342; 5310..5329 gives -1.7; 1.07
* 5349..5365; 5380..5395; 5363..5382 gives 0.8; 1.11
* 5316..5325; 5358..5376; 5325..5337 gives 2.2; 1.22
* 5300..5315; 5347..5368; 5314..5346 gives 0.8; 1.14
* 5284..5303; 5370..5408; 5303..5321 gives -1.1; 1.09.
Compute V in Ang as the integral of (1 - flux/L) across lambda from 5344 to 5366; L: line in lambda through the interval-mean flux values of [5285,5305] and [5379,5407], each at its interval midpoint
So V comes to -2.6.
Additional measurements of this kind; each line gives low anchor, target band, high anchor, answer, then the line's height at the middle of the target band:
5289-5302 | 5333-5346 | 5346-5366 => 1.1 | 1.18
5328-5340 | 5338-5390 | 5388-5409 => -2.4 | 1.06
